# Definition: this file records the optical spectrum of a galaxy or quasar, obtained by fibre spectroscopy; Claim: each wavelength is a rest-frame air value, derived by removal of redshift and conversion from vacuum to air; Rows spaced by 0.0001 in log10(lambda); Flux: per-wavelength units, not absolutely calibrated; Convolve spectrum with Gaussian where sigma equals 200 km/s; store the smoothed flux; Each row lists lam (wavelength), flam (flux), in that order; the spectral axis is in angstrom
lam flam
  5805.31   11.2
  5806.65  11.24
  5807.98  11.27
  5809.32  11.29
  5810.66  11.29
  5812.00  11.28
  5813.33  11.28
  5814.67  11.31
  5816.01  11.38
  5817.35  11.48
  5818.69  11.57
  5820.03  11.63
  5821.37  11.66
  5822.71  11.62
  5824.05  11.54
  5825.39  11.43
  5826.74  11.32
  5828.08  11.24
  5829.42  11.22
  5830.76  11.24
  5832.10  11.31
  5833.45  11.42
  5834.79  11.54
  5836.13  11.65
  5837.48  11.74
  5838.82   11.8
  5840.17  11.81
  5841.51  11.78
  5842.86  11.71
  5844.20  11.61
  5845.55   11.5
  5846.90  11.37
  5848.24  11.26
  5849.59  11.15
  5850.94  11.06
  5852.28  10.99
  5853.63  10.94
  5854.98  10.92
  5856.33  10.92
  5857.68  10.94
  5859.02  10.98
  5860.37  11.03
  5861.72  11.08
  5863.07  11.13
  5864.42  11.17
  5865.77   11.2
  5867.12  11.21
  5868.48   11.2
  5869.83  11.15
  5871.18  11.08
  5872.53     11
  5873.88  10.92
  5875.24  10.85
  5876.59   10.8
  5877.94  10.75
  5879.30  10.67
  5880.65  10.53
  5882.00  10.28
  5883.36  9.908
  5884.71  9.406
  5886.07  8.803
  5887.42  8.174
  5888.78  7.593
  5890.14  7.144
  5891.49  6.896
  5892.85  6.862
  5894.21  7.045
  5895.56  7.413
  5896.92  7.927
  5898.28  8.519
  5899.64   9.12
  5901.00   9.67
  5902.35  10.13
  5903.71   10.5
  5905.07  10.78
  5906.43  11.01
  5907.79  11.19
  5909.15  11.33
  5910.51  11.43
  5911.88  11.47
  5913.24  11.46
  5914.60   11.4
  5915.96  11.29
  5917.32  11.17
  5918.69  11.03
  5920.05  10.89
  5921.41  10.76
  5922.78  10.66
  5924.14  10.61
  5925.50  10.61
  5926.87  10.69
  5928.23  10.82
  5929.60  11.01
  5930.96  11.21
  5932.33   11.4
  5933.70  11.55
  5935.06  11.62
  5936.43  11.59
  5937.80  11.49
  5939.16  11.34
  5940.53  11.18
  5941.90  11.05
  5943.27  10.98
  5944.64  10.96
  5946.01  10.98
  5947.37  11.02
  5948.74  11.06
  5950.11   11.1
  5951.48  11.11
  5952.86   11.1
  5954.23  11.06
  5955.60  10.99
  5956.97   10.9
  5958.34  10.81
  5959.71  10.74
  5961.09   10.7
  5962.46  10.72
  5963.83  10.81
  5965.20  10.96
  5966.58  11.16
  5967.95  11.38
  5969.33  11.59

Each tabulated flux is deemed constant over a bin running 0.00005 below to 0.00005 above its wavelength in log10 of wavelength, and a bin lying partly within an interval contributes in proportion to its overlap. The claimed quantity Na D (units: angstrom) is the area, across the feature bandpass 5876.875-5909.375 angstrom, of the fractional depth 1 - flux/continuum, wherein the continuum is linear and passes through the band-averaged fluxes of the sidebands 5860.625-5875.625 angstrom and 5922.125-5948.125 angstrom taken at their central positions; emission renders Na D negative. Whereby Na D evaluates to 5.47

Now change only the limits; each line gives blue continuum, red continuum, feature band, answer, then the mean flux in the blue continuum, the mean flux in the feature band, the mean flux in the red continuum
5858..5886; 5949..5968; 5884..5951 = 3.7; 10.8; 10.3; 11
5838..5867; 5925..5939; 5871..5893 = 3.3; 11.3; 9.54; 11.2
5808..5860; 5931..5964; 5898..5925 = 1.0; 11.4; 10.8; 11.1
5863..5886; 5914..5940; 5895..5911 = 1.5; 10.7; 9.92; 11.1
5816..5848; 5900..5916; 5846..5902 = 5.9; 11.5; 10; 10.9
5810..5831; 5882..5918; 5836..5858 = -1.2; 11.4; 11.4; 9.54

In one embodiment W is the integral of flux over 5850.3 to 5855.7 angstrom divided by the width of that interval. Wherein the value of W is 11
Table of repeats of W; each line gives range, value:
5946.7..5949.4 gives 11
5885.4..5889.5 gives 8.17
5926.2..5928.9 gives 10.8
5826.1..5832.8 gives 11.3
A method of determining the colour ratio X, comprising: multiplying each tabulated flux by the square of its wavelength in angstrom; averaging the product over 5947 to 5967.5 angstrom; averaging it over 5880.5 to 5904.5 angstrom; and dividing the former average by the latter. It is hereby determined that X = 1.30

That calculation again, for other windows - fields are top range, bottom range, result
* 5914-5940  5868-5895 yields 1.18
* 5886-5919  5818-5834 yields 0.86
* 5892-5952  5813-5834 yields 0.96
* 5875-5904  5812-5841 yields 0.80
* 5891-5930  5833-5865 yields 0.92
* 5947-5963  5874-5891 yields 1.17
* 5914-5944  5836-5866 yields 1.01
